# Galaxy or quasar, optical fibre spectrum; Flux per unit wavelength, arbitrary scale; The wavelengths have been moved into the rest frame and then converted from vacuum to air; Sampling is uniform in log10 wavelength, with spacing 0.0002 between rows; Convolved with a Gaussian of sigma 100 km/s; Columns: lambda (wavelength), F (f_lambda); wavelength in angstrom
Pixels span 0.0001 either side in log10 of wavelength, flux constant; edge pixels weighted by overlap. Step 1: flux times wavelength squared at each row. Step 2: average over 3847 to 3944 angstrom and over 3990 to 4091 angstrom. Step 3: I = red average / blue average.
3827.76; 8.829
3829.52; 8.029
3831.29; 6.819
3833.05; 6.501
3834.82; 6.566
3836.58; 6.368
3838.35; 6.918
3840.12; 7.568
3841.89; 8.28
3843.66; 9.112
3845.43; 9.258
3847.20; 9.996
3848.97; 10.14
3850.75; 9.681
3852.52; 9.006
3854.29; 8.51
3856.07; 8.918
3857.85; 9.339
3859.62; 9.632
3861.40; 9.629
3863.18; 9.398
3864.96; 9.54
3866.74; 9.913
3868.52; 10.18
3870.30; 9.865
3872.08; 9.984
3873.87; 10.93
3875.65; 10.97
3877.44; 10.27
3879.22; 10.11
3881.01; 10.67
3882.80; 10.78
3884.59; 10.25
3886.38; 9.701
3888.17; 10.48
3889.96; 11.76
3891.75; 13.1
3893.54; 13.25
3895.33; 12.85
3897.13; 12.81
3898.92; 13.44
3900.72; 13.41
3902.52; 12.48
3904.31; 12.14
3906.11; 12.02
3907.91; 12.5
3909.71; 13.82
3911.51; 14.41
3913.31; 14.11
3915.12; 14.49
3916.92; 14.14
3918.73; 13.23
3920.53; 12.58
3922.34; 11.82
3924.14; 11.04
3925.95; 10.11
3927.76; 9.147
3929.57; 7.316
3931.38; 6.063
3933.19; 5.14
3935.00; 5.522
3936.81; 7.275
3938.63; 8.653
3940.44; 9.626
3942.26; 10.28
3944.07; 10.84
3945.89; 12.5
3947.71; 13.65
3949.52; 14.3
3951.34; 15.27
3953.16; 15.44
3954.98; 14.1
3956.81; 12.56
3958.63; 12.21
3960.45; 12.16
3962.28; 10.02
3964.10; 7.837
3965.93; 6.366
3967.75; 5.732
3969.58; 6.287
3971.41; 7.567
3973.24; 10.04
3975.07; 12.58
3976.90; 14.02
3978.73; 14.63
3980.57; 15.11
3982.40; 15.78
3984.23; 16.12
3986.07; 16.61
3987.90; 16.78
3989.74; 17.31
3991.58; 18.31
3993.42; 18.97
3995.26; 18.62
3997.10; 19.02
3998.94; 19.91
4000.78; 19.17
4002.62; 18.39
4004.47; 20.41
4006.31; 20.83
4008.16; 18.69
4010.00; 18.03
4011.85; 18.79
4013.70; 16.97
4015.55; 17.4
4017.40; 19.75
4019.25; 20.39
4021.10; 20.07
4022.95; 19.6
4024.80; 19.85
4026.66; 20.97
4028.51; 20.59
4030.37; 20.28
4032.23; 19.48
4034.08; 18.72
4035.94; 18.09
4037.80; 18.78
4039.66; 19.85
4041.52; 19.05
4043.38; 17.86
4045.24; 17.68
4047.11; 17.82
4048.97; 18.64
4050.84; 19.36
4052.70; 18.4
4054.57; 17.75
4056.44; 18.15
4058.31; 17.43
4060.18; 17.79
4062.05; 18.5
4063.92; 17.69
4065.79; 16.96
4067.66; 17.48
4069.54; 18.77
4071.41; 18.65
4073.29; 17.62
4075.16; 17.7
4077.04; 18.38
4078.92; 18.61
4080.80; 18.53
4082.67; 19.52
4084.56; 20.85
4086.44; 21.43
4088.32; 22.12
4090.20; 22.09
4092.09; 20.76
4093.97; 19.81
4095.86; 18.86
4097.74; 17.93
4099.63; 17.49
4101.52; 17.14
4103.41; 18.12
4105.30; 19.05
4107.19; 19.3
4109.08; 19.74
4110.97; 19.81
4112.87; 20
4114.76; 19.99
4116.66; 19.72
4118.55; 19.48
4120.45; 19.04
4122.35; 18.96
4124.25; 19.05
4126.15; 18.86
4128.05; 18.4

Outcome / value 1.91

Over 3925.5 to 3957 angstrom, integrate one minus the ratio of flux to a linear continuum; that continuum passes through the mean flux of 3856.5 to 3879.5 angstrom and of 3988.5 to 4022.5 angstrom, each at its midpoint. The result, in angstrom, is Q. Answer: 9.5 angstrom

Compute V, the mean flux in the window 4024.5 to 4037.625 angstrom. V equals 19.6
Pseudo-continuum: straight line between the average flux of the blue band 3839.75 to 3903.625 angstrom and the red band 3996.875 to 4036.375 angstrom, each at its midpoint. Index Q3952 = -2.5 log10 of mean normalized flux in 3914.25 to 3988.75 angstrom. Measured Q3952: 0.33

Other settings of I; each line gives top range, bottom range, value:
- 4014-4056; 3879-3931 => 1.70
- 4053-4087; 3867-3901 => 1.80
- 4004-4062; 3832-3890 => 2.20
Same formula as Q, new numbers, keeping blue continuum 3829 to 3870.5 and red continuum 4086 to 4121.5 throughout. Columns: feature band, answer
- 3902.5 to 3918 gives -2.88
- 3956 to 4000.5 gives 2.17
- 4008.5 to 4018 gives -1.50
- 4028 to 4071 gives -3.17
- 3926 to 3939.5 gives 5.54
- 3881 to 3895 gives -1.35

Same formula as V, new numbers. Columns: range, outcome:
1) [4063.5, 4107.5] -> 19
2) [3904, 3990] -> 11.7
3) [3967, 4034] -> 17.1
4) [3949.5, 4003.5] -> 14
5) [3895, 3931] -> 12.3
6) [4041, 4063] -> 18.2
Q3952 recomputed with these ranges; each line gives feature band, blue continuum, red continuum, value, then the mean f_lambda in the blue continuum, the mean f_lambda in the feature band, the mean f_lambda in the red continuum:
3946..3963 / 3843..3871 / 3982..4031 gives 0.17 mag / 9.51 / 13.3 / 18.8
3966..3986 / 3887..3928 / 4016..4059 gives 0.34 mag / 12.6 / 11.8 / 19.1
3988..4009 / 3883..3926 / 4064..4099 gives -0.18 mag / 12.5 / 19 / 19.2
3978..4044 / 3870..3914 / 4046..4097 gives -0.13 mag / 11.9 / 18.6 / 18.9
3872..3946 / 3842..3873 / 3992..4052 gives 0.11 mag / 9.51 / 11.1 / 19.1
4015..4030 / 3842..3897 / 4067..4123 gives -0.21 mag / 10.3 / 19.9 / 19.2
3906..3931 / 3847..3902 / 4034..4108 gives 0.03 mag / 10.6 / 12.1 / 18.7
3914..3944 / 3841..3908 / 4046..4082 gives 0.28 mag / 10.6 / 9.83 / 18.1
